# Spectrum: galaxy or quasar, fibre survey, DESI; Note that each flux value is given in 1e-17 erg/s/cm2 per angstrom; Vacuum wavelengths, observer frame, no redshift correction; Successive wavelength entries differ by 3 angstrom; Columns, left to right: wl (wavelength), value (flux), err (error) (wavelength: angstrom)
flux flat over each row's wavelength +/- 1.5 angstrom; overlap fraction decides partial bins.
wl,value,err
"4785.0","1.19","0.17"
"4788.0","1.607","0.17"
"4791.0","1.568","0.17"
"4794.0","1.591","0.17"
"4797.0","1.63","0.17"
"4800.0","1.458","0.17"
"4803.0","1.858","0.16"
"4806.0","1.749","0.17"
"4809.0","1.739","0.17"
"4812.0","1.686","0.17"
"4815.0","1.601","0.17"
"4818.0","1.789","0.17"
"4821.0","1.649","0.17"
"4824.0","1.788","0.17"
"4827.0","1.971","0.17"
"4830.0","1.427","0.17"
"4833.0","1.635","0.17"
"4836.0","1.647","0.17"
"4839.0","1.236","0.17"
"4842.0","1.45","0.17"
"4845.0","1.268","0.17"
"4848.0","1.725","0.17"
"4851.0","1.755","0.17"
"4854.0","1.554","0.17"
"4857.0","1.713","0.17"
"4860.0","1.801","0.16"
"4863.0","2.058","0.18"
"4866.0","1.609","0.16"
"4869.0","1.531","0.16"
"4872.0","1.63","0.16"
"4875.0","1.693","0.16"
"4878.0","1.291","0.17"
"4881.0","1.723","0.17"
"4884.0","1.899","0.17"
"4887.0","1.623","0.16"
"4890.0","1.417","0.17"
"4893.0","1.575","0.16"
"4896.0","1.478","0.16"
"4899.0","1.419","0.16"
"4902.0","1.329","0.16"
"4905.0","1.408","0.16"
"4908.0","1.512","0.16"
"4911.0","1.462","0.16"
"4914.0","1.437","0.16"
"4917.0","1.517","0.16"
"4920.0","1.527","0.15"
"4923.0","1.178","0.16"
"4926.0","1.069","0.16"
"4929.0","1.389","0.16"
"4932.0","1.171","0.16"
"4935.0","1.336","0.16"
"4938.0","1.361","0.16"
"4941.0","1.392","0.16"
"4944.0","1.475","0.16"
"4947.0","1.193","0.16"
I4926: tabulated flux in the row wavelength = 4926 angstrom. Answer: 1.069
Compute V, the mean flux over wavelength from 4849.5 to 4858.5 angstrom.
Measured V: 1.67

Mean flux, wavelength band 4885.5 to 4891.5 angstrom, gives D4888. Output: 1.52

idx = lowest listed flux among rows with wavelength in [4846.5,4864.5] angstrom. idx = 1.554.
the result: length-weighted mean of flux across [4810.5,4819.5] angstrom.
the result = 1.69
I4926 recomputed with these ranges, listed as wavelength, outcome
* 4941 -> 1.392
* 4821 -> 1.649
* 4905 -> 1.408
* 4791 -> 1.568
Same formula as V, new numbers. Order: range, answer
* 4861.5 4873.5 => 1.71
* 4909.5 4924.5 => 1.42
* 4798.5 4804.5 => 1.66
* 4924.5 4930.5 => 1.23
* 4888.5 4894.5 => 1.5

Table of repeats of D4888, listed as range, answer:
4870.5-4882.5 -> 1.58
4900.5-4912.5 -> 1.43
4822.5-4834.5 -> 1.71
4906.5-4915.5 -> 1.47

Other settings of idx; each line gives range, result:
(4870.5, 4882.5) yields 1.291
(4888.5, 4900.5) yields 1.417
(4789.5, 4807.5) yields 1.458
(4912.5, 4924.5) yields 1.178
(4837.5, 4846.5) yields 1.236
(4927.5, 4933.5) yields 1.171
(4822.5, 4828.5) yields 1.788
